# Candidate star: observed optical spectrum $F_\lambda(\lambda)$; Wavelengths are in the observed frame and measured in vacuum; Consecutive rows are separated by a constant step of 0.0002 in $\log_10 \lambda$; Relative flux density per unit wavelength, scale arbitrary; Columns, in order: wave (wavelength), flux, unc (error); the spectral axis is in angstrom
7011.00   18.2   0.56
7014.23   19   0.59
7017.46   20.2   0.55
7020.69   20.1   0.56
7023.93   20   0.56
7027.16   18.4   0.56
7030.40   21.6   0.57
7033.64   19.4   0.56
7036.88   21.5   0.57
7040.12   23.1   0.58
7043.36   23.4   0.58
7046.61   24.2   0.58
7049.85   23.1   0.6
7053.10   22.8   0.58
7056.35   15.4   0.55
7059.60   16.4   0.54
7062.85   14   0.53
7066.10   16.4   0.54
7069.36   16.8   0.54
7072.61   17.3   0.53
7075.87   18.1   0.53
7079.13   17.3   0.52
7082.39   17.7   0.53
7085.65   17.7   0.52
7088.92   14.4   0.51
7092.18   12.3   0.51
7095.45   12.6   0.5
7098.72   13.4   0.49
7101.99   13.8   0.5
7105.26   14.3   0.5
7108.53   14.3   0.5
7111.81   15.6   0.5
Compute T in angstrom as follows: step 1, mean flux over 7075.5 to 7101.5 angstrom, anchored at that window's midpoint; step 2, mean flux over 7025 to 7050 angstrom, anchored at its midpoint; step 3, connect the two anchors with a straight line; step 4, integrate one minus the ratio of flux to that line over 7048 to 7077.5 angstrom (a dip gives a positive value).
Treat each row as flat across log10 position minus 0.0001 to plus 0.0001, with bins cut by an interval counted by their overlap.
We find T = 1.1 angstrom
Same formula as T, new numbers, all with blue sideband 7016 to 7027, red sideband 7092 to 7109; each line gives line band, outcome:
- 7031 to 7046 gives -2.9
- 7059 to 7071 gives 0.4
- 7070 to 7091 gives -2.6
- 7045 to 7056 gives -3.1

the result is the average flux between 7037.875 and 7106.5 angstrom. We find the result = 17.4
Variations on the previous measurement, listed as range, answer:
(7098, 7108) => 13.9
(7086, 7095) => 13.9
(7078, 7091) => 16.6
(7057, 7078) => 16.5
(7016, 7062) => 20.6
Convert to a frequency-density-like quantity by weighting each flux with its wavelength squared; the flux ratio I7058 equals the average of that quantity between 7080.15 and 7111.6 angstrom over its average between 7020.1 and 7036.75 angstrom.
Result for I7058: 0.74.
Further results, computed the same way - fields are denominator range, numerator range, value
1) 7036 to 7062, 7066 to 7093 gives 0.80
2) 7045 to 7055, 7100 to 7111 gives 0.62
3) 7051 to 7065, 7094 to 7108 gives 0.79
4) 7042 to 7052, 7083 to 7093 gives 0.66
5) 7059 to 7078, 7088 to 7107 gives 0.82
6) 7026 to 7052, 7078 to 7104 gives 0.69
